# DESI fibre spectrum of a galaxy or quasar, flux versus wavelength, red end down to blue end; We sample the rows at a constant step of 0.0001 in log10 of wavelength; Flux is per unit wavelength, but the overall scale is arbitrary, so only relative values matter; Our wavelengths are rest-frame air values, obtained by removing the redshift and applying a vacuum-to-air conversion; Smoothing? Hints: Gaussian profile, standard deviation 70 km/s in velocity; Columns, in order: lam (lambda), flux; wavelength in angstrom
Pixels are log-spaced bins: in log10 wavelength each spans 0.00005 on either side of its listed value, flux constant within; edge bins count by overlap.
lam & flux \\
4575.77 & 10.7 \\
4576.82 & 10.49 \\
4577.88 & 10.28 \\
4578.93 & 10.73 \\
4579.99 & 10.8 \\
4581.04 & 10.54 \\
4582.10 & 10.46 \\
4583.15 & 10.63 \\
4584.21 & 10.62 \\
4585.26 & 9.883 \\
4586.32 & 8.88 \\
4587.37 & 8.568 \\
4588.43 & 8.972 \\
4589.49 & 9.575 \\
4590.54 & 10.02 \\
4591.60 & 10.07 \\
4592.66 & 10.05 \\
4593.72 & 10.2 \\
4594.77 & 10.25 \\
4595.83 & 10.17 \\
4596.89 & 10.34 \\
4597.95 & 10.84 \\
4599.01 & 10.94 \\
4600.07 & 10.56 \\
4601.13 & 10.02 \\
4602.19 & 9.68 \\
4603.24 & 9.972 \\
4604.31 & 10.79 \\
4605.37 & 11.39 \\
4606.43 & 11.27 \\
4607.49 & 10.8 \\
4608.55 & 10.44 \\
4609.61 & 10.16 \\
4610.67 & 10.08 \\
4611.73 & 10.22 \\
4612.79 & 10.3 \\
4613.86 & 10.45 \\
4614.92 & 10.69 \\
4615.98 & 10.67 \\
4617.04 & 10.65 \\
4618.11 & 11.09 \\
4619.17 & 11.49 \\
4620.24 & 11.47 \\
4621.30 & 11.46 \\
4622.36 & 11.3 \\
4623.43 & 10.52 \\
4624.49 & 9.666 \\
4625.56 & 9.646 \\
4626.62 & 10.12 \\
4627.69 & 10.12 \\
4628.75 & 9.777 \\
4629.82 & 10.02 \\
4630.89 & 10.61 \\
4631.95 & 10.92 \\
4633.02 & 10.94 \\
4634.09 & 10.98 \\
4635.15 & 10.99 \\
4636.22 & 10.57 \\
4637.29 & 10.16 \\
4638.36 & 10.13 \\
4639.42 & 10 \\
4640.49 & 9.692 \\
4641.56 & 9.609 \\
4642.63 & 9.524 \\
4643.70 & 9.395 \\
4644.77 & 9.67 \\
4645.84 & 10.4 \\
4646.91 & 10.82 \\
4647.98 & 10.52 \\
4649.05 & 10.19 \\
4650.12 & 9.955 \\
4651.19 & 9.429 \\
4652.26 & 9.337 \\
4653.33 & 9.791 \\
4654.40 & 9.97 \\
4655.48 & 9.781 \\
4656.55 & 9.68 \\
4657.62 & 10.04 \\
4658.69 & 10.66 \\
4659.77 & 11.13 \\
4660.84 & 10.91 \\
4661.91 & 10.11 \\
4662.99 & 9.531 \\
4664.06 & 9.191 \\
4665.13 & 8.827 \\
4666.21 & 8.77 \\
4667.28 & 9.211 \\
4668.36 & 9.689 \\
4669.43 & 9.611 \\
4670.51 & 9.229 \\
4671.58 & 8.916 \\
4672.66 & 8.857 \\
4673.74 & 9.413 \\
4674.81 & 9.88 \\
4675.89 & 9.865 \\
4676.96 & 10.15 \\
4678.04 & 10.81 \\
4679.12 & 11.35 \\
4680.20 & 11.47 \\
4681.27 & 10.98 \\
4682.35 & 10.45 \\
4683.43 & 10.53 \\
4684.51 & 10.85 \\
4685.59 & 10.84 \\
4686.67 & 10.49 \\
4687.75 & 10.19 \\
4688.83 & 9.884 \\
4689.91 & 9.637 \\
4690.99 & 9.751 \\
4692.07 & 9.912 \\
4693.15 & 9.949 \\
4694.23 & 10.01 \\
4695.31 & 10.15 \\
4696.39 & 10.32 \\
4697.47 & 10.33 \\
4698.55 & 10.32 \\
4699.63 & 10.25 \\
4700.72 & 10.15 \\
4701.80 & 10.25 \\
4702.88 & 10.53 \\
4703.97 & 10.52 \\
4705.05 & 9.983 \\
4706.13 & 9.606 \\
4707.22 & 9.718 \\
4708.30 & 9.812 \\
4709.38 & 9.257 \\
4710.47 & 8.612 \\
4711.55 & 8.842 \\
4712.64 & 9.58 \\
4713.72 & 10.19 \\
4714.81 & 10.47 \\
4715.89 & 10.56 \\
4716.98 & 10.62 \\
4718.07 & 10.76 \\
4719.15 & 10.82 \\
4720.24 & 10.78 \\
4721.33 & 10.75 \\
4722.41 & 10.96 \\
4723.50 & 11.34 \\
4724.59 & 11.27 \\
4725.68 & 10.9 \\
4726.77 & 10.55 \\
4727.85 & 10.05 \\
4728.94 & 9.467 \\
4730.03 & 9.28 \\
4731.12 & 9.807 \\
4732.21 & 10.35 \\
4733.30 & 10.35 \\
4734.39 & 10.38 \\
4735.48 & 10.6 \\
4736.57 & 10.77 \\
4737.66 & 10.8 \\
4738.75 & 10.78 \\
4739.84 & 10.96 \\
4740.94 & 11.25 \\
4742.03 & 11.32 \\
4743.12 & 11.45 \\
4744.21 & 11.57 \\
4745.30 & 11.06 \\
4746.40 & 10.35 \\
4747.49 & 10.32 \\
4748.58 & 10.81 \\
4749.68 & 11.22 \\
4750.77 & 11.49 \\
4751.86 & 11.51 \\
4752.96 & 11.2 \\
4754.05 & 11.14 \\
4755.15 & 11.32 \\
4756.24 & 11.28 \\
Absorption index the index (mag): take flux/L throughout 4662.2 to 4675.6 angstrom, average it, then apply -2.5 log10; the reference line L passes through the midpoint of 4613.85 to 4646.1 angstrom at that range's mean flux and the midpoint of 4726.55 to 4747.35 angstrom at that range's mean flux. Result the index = 0.131 mag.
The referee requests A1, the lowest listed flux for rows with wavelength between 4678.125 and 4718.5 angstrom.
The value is 8.612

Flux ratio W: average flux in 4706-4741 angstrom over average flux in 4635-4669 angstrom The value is 1.04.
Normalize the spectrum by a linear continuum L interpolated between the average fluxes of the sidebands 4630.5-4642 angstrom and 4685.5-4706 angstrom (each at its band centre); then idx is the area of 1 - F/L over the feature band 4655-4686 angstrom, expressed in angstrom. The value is 0.75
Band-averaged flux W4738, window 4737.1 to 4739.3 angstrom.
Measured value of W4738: 10.8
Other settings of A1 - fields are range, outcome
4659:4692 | 8.77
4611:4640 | 9.646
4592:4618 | 9.68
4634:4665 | 9.191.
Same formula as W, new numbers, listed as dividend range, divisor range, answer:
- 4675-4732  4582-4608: 1.01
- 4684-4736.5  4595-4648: 0.98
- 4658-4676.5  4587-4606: 0.95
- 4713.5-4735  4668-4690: 1.03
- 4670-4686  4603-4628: 0.96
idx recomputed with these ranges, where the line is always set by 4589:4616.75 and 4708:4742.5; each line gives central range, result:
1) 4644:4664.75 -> 0.7 angstrom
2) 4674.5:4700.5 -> 0.1 angstrom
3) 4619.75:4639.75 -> -0.2 angstrom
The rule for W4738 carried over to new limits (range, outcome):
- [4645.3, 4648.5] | 10.6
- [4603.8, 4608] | 11.1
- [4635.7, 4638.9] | 10.3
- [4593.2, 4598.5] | 10.4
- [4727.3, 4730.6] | 9.62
